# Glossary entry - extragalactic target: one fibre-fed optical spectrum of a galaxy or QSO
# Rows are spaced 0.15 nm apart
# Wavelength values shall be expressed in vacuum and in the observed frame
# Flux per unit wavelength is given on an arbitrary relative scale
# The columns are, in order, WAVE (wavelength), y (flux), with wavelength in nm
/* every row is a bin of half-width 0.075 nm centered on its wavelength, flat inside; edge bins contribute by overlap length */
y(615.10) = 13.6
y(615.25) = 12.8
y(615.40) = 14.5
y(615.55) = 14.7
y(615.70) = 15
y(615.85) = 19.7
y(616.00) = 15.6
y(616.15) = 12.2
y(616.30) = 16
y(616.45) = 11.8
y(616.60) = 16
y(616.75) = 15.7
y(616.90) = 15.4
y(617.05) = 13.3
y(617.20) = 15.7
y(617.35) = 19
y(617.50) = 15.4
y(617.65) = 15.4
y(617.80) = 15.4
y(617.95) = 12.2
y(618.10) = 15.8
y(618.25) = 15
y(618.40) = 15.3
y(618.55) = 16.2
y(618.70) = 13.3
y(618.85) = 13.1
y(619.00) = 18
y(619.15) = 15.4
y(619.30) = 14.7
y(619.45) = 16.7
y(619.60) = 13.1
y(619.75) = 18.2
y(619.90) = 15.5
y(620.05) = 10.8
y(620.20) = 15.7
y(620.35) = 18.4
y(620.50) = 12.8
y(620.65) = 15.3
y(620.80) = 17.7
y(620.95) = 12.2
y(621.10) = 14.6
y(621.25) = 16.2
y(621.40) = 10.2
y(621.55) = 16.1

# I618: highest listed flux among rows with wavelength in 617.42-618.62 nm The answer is 16.2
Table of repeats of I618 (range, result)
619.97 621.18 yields 18.4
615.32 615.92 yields 19.7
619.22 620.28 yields 18.2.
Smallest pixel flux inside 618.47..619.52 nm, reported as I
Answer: 13.1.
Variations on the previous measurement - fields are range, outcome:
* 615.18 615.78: 12.8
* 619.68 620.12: 10.8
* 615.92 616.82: 11.8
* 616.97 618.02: 12.2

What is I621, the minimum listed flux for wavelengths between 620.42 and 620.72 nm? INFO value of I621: 12.8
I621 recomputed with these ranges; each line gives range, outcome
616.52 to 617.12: 13.3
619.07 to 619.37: 14.7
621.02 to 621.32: 14.6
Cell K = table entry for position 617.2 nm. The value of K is 15.7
